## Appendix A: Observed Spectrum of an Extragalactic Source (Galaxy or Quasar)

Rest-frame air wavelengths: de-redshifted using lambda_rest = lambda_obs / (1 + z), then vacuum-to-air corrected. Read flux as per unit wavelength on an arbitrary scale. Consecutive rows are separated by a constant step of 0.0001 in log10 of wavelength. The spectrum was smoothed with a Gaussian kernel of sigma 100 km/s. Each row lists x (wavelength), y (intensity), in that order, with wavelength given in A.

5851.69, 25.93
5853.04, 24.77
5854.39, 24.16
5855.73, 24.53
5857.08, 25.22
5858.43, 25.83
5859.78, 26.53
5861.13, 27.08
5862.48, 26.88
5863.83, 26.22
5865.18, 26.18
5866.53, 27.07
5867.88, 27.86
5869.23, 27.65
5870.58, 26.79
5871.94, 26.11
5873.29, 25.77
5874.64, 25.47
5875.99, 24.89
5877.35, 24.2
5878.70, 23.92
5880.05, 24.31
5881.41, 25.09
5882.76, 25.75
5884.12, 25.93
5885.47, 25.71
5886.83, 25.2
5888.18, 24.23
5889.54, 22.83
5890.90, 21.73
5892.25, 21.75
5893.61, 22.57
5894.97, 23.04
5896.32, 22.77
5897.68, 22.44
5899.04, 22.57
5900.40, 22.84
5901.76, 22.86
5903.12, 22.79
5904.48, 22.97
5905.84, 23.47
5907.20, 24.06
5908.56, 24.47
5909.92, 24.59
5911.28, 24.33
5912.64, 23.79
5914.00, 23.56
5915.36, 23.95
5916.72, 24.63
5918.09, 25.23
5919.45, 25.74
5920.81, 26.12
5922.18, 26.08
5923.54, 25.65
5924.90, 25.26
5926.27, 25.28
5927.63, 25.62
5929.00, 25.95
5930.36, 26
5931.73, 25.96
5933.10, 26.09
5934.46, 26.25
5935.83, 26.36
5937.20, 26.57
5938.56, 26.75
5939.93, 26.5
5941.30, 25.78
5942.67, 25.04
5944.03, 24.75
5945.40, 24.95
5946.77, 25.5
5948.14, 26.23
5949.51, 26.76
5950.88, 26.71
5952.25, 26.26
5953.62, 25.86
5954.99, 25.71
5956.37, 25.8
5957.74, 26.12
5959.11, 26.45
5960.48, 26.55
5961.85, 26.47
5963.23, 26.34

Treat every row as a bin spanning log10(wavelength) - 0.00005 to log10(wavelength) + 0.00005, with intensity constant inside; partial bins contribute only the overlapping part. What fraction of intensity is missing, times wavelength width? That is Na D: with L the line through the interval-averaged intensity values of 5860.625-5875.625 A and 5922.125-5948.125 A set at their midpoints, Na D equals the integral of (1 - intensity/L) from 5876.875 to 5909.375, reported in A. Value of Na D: 3.3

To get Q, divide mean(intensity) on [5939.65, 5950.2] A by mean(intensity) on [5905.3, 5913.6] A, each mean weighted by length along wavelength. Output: 1.06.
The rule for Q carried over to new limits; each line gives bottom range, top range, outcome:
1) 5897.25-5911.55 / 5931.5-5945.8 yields 1.11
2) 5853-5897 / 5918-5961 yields 1.03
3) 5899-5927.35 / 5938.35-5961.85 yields 1.07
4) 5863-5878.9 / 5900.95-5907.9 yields 0.89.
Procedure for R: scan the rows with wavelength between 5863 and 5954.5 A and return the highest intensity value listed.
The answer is 27.86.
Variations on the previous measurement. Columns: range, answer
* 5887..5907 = 24.23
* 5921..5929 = 26.08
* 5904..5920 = 25.74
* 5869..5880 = 27.65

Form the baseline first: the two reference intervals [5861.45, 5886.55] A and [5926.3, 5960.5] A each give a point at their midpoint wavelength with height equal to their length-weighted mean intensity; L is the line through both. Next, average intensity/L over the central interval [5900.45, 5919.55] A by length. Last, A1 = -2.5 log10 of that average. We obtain 0.087 mag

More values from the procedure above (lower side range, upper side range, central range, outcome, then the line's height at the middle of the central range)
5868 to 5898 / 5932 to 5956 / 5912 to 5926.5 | 0.02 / 25.4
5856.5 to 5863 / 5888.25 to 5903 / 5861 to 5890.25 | -0.04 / 24.7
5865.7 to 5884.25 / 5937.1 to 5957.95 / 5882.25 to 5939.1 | 0.06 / 25.9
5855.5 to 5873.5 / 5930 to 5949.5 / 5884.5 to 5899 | 0.13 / 26.3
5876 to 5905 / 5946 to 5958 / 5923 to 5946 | -0.02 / 25.4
